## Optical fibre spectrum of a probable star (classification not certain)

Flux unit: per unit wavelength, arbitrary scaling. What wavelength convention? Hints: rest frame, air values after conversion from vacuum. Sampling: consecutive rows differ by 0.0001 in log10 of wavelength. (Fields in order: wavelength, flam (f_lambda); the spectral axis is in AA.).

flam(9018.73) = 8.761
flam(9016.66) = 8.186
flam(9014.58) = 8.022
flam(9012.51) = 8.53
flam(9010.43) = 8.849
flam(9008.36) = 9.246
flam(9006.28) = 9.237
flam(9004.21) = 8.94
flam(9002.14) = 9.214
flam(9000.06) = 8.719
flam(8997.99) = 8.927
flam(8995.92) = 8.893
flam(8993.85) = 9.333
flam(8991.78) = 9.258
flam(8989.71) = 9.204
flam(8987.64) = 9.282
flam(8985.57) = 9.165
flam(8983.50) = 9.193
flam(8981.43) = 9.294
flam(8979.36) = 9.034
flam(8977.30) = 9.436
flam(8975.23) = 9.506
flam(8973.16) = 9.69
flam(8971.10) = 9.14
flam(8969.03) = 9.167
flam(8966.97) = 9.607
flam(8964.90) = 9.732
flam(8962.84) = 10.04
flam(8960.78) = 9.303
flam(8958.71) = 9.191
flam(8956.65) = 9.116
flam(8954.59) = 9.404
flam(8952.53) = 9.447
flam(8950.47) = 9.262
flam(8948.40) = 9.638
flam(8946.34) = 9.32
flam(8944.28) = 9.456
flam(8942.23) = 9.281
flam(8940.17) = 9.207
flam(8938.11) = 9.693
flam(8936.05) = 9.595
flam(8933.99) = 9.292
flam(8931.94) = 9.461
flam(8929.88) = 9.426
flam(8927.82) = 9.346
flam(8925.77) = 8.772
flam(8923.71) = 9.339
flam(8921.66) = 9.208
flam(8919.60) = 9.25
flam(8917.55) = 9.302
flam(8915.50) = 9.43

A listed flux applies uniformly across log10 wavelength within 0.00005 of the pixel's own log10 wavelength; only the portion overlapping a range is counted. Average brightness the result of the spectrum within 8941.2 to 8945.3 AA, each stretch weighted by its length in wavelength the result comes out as 9.39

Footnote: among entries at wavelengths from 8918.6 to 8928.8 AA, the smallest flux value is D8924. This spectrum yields 8.772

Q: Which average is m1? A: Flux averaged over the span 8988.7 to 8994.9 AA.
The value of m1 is 9.27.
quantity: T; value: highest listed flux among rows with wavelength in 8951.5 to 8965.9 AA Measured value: 10.04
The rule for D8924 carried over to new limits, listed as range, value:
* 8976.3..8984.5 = 9.034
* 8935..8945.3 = 9.207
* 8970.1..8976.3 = 9.14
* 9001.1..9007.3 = 8.94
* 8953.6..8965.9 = 9.116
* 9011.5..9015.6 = 8.022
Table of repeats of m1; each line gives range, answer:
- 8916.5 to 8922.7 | 9.26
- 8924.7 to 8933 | 9.25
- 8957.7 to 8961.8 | 9.23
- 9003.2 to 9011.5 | 9.06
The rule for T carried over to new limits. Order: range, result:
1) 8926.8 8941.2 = 9.693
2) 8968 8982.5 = 9.69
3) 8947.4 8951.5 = 9.638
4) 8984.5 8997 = 9.333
